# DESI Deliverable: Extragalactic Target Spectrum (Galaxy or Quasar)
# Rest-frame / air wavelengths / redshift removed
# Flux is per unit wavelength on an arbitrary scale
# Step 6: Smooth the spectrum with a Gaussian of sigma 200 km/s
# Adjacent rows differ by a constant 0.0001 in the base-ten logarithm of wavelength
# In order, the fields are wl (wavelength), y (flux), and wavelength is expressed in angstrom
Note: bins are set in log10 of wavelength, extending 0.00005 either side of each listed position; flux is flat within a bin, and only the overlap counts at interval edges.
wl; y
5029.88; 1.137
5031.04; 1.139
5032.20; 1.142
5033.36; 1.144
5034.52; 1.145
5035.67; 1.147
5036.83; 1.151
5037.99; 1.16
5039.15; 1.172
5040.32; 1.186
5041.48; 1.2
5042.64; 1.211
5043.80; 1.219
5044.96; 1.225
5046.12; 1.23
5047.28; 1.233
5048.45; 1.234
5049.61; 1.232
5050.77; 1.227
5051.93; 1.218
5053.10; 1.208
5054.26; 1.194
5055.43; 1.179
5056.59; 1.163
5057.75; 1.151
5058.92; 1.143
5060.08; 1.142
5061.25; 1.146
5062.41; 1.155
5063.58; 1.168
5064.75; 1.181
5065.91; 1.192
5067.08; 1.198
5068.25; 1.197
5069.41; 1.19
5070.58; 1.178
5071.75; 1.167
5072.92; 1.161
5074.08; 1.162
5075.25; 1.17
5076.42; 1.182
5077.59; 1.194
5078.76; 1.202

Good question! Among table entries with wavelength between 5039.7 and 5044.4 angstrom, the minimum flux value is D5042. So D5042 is 1.186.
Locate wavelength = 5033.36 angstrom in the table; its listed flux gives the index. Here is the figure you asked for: 1.144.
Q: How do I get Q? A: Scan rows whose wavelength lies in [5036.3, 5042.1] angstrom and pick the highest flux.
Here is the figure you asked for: 1.2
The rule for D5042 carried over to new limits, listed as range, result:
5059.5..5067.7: 1.142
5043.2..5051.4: 1.219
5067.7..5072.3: 1.167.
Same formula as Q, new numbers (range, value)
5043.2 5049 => 1.234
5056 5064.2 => 1.168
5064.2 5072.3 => 1.198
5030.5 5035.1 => 1.145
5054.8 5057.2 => 1.179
